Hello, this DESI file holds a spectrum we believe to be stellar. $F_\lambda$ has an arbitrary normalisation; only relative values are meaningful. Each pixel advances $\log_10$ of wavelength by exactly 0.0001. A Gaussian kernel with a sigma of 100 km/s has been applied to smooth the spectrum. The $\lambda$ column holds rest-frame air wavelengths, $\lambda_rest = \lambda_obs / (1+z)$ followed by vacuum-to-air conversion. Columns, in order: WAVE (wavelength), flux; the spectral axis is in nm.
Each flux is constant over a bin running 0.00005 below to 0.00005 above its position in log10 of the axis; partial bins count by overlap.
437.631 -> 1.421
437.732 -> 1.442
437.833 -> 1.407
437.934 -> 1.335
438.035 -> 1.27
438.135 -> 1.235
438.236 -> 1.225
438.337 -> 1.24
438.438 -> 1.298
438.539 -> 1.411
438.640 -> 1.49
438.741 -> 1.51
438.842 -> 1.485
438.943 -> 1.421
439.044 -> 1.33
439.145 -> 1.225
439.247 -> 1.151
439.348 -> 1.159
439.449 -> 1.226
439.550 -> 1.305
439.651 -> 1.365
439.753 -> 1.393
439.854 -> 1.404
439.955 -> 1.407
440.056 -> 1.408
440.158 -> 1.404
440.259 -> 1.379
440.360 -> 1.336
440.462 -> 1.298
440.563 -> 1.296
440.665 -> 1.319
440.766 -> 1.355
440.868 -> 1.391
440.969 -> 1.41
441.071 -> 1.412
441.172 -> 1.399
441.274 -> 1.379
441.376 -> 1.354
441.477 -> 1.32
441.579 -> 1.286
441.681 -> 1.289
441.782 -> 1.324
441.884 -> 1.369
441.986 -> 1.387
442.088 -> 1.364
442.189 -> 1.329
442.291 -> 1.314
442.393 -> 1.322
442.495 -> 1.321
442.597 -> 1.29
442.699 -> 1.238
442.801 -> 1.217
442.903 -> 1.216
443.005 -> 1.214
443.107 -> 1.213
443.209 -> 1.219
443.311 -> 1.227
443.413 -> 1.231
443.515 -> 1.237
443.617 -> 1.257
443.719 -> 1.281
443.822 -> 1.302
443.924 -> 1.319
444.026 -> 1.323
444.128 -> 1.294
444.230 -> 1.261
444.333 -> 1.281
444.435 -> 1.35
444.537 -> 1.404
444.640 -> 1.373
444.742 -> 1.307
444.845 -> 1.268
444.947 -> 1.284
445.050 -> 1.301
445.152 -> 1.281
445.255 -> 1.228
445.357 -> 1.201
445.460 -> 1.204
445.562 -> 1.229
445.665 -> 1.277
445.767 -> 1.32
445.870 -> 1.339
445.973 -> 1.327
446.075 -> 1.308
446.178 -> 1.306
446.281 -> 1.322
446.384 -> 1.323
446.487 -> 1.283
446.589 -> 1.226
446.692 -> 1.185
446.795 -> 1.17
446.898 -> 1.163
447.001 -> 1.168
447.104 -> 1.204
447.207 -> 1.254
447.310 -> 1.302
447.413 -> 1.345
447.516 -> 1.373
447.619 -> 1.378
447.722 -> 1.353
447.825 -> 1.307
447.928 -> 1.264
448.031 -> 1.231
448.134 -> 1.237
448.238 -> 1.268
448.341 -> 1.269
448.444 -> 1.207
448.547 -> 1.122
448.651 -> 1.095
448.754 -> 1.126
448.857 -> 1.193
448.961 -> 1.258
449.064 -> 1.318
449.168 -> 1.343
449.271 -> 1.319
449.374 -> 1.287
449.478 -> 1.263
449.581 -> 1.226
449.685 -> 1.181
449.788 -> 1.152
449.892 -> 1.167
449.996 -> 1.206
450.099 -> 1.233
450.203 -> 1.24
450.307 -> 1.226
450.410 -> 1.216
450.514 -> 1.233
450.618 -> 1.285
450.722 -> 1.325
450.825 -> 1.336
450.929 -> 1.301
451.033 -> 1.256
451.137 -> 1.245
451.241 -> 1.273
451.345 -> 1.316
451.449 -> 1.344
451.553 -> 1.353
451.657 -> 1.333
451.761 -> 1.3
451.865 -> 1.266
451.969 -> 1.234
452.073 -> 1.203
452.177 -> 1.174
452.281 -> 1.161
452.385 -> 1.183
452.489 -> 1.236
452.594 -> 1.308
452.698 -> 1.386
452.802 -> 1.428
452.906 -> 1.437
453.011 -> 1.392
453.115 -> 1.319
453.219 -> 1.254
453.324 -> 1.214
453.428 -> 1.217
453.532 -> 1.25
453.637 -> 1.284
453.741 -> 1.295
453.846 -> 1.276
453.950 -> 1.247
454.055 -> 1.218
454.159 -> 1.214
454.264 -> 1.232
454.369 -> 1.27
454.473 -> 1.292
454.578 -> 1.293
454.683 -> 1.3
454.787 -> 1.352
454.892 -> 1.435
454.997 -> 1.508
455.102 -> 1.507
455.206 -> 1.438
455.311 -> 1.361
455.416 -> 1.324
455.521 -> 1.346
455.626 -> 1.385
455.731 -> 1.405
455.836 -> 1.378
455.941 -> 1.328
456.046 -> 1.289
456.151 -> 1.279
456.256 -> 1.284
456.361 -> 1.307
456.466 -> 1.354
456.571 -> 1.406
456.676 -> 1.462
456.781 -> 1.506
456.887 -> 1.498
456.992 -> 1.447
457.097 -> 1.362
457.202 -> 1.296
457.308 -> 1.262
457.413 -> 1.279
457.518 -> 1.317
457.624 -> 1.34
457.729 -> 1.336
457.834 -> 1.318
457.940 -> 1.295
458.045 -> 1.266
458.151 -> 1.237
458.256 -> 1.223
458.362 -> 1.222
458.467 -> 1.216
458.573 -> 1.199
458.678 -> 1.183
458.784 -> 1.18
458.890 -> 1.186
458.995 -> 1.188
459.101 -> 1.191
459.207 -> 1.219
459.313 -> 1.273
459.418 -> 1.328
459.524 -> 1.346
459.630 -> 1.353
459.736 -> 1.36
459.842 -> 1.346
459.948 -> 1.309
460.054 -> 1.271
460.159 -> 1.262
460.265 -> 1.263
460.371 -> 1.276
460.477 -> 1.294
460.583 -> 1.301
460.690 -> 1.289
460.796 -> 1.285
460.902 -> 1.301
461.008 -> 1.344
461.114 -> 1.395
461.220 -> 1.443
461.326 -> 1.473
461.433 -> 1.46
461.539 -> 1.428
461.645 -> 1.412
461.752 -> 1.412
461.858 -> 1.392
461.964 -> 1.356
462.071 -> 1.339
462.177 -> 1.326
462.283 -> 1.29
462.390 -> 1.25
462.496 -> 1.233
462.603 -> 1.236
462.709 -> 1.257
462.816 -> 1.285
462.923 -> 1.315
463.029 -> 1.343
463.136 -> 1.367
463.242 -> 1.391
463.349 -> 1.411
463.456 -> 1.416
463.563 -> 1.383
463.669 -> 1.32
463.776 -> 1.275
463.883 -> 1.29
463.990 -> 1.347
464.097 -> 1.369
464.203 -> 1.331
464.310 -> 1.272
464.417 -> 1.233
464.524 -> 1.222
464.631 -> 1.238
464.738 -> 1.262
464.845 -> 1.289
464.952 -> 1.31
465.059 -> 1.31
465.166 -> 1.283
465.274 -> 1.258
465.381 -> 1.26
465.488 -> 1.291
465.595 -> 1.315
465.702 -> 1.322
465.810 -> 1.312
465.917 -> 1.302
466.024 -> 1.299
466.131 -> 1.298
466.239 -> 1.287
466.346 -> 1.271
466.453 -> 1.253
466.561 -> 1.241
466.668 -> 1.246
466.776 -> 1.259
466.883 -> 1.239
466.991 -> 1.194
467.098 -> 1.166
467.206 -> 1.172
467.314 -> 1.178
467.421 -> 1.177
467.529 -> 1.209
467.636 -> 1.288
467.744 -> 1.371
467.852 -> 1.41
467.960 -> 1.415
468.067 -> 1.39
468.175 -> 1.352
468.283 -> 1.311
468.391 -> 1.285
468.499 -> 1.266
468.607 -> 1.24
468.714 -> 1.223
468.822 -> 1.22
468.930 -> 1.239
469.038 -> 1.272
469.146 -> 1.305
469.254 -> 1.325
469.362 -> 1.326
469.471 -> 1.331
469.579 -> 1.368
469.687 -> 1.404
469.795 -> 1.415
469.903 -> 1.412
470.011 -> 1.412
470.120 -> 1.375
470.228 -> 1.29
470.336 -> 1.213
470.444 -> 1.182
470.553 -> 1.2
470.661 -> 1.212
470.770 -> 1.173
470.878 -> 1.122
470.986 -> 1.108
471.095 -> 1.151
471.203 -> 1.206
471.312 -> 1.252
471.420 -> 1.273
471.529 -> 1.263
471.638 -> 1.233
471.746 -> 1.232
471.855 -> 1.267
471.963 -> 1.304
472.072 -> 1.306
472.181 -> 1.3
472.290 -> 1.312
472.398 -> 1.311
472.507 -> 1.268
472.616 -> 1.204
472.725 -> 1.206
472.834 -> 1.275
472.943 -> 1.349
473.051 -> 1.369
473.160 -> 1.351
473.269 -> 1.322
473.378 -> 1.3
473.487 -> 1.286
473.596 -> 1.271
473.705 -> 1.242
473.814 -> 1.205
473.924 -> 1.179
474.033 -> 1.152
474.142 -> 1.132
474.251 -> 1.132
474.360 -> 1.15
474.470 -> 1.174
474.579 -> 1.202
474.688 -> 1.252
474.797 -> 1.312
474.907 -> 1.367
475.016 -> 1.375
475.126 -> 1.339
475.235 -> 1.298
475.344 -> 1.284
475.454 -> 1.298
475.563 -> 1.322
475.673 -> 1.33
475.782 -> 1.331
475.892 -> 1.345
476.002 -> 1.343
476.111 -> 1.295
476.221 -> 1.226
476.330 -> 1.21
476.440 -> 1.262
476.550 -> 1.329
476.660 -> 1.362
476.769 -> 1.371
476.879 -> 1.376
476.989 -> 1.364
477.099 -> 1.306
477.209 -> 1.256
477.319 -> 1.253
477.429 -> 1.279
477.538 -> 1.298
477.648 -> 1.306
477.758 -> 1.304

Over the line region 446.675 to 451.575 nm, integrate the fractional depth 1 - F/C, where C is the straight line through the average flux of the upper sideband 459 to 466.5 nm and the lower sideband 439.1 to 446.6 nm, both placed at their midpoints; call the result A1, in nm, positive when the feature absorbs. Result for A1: 0.206 nm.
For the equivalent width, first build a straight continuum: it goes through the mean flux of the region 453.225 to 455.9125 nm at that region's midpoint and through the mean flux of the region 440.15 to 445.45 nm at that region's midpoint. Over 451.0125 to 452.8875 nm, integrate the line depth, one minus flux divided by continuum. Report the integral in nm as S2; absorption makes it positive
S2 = 0.05 nm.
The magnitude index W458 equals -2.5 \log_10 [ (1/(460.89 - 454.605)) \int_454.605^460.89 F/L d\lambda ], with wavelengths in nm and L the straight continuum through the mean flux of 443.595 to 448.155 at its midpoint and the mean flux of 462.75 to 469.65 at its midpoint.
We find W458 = -0.02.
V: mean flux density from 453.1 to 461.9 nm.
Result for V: 1.32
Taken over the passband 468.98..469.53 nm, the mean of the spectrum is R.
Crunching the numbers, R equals 1.31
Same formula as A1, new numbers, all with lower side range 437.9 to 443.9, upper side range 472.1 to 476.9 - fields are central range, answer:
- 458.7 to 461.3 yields 0.008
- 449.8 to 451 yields 0.054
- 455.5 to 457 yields -0.088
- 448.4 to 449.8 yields 0.092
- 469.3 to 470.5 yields -0.050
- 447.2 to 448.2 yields 0.003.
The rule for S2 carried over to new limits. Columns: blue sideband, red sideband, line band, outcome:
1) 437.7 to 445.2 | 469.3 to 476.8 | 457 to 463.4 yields -0.07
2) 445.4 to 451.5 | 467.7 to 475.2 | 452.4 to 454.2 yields -0.04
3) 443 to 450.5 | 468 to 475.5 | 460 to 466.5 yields -0.25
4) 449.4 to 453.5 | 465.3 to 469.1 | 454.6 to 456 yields -0.13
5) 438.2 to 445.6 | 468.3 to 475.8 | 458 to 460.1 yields 0.05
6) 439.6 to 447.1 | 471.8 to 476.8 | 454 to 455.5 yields -0.05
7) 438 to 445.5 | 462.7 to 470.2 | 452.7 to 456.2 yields -0.06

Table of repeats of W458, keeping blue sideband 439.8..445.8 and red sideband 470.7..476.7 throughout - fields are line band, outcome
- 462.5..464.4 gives -0.04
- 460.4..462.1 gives -0.07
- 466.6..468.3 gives 0.00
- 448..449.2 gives 0.07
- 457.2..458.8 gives 0.02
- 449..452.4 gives 0.03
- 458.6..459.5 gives 0.05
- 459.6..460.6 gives -0.02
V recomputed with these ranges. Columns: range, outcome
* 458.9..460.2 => 1.28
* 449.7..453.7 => 1.27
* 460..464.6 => 1.33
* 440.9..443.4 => 1.31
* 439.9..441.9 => 1.36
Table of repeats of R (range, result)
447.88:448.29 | 1.25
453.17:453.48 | 1.23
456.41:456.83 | 1.43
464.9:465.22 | 1.3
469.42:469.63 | 1.35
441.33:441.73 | 1.31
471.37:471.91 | 1.25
